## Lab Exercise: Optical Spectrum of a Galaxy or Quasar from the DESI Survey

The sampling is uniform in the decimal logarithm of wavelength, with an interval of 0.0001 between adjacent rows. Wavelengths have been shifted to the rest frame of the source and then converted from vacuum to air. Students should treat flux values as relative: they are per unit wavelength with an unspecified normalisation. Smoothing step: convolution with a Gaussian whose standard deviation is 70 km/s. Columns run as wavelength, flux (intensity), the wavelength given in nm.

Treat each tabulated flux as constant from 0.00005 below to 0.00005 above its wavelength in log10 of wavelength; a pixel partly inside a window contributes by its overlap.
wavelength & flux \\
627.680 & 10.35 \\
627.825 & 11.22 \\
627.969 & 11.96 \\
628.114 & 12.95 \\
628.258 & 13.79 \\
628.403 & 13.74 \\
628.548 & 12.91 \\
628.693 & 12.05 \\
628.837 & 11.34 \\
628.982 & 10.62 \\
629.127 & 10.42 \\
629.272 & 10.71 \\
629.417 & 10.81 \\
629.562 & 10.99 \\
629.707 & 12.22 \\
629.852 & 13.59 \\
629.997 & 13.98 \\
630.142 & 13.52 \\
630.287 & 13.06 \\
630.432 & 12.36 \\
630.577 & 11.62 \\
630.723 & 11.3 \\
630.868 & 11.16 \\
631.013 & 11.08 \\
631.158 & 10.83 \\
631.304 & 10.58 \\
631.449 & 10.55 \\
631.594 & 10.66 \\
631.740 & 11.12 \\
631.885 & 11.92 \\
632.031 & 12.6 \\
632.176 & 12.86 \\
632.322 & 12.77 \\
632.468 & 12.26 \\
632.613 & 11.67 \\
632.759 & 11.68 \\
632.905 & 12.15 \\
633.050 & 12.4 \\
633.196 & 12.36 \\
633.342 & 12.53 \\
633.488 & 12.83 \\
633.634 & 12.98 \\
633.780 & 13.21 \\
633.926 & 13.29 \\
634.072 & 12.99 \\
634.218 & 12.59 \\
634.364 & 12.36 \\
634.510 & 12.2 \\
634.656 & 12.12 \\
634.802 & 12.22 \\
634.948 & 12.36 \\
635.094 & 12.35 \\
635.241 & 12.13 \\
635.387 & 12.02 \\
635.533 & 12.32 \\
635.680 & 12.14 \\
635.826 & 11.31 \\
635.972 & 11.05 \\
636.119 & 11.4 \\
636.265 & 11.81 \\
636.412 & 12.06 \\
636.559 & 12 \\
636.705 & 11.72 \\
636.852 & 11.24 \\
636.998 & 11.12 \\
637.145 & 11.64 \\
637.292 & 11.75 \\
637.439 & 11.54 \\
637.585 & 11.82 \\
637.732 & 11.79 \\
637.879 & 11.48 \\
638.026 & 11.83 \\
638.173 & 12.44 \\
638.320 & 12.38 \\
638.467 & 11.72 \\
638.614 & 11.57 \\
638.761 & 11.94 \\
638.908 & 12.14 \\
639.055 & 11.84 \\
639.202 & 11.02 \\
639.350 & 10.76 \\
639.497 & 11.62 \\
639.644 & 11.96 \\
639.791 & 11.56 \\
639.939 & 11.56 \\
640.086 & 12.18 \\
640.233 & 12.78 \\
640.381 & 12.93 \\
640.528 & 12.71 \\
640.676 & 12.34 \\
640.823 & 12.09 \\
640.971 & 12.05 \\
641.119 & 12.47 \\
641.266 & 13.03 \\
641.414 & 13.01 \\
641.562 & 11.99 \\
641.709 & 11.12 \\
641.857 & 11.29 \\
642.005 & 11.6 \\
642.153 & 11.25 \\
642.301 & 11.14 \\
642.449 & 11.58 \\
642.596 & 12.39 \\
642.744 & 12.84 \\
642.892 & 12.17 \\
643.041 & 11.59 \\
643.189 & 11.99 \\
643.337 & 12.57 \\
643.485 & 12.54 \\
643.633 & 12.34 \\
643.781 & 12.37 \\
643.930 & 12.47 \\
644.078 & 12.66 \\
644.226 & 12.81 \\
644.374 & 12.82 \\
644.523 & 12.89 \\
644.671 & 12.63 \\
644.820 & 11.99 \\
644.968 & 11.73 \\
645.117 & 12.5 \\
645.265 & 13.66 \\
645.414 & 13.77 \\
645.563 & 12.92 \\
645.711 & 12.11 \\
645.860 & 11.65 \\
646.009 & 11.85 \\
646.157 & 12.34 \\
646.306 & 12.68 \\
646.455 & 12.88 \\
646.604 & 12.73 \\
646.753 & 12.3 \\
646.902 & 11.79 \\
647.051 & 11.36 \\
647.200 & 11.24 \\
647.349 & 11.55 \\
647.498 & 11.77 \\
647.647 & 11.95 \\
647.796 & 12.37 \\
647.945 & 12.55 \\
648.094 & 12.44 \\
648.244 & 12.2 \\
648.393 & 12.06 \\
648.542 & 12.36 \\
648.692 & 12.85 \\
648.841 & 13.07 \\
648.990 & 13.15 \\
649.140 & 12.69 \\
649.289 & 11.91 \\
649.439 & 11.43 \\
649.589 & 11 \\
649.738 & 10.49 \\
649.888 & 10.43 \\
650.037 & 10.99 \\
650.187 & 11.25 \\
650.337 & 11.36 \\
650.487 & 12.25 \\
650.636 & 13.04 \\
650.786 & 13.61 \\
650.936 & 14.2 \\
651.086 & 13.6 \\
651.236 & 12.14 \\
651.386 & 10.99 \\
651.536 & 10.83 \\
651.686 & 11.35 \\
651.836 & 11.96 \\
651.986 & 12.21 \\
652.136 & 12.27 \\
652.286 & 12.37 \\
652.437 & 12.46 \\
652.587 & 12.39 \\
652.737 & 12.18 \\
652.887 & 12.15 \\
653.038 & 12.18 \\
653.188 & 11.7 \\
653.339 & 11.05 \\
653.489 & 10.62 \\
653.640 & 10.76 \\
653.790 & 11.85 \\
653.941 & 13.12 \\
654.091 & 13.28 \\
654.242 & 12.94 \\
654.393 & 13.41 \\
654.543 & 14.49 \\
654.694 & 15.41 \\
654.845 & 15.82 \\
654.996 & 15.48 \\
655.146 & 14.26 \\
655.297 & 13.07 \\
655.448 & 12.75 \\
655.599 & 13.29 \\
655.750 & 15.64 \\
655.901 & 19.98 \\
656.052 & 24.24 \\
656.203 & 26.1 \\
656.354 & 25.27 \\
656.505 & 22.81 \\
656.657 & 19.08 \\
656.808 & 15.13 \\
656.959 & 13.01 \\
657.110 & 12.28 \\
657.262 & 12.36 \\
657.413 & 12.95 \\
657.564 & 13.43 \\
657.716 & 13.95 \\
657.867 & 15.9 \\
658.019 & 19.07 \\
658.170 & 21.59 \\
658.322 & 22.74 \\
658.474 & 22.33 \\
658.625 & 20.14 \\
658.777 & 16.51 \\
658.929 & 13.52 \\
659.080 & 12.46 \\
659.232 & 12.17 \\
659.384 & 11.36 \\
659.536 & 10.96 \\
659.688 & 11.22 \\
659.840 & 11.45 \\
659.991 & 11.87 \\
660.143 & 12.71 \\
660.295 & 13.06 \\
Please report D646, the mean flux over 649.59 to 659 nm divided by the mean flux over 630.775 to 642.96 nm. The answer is 1.21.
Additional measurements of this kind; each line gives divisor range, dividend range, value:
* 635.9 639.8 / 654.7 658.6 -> 1.48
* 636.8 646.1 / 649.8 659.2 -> 1.20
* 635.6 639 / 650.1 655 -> 1.07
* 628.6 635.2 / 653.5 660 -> 1.29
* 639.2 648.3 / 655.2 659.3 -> 1.40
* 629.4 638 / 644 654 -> 1.01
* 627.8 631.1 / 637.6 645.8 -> 1.01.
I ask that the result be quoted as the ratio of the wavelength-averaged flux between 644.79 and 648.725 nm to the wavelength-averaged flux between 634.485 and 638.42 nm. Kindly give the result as 1.04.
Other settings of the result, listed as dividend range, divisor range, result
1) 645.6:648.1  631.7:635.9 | 0.98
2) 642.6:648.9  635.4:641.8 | 1.04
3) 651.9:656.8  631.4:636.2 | 1.22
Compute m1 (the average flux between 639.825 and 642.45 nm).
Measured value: 12.1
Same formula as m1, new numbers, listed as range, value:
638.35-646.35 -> 12.2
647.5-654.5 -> 12.1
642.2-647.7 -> 12.3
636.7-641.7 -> 11.9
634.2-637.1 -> 11.9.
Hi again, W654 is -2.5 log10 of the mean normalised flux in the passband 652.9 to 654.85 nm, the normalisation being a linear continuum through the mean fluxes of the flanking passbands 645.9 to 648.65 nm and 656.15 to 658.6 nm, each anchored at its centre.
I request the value 0.250 mag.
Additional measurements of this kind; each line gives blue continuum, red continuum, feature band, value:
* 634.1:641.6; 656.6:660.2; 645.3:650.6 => 0.115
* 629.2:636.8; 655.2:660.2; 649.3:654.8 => 0.240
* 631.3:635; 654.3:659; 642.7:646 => 0.162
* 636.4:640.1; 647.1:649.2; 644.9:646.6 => -0.036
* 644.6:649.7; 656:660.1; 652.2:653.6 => 0.211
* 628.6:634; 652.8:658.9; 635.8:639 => 0.104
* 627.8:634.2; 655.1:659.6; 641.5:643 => 0.195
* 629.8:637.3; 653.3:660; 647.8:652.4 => 0.193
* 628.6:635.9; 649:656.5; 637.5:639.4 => 0.065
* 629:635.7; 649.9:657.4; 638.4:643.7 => 0.074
